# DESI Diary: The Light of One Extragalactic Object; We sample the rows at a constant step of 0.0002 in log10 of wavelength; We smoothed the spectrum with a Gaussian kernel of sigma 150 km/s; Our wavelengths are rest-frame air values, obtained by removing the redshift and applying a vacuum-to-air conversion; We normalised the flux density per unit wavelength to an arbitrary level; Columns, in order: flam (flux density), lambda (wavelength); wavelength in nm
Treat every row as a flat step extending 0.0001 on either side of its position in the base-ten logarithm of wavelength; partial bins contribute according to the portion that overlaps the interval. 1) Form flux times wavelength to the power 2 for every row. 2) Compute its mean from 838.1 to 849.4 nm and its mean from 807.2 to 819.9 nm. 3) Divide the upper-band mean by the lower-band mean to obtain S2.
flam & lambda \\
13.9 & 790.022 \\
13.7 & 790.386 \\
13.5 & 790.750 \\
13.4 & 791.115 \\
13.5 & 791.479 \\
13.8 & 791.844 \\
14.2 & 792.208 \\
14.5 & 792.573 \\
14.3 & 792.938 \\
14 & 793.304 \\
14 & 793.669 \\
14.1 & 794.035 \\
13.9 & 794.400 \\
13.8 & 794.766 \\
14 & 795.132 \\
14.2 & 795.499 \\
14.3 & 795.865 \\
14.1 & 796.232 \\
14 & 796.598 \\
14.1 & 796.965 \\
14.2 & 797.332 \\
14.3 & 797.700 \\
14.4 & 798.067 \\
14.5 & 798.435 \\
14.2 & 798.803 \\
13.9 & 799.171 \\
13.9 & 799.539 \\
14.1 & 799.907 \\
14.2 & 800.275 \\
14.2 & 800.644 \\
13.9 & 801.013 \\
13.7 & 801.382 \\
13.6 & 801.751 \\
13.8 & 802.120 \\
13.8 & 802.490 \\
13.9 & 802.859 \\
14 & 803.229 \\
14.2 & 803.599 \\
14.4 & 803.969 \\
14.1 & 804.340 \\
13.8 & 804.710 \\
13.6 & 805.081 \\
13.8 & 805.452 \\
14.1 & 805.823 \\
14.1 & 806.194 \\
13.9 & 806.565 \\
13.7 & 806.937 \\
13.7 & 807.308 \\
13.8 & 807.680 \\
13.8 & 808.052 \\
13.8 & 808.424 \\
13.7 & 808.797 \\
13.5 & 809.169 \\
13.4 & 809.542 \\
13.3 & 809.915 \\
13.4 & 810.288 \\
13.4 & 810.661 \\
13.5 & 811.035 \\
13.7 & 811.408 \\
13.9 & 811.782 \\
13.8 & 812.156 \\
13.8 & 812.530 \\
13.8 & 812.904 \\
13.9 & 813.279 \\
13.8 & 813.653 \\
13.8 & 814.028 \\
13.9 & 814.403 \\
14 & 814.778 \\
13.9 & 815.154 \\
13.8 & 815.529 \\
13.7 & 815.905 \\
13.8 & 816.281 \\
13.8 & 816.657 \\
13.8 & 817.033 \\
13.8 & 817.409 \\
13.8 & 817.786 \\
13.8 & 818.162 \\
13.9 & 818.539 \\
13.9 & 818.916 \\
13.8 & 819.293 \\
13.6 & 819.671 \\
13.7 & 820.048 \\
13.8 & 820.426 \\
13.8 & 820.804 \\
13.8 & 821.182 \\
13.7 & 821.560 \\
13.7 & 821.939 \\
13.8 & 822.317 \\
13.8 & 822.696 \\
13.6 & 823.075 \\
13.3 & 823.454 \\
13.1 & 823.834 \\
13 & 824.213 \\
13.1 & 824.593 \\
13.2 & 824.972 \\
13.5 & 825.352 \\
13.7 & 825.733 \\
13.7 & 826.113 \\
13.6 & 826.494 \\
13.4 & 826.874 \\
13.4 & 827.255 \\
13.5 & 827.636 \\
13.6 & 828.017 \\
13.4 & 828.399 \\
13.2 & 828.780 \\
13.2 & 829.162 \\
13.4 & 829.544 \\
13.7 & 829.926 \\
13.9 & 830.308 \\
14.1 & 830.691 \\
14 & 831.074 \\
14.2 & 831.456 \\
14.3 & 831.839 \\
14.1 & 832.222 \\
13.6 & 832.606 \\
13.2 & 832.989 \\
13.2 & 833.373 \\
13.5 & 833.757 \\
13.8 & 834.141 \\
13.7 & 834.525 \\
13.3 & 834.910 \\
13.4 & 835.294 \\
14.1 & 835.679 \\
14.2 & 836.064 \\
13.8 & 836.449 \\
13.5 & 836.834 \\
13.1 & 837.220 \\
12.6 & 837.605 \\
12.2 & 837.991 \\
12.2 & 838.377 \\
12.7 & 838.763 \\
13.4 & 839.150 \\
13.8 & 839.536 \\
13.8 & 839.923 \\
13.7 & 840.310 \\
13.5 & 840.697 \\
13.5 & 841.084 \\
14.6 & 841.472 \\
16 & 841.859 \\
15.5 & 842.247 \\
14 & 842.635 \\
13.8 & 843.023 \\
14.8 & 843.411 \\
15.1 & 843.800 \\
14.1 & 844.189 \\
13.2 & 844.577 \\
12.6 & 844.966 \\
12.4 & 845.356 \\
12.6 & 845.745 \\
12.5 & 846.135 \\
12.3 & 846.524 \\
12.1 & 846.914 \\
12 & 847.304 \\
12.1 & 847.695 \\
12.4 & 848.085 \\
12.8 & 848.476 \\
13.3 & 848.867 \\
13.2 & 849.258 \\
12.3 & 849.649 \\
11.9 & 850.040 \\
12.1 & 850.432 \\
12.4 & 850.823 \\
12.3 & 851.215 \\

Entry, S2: 1.0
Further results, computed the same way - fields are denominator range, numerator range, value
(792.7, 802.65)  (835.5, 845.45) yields 1.08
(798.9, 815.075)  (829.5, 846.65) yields 1.06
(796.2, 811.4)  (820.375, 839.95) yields 1.04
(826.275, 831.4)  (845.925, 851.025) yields 0.96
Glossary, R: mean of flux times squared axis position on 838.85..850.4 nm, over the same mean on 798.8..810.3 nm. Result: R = 1.1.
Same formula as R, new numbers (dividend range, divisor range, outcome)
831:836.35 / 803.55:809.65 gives 1.06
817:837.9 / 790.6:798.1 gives 1.05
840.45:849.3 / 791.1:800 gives 1.07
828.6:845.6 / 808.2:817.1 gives 1.06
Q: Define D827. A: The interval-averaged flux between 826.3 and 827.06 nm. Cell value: 13.5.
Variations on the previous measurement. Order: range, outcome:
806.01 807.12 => 13.9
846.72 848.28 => 12.1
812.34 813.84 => 13.8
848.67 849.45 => 13.2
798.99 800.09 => 14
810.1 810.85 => 13.4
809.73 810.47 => 13.4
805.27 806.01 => 14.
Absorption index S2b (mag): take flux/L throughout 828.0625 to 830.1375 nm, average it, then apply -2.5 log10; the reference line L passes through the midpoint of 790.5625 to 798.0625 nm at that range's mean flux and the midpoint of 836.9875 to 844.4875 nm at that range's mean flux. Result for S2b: 0.04 mag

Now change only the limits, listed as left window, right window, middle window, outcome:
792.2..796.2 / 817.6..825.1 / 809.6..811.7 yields 0.03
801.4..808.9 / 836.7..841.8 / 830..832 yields -0.05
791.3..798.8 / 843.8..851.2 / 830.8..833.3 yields -0.06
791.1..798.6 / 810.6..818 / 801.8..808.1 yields 0.00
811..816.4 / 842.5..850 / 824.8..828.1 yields 0.00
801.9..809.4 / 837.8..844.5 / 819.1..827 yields 0.03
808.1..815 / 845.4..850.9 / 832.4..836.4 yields -0.06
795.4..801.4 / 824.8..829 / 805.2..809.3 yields 0.01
